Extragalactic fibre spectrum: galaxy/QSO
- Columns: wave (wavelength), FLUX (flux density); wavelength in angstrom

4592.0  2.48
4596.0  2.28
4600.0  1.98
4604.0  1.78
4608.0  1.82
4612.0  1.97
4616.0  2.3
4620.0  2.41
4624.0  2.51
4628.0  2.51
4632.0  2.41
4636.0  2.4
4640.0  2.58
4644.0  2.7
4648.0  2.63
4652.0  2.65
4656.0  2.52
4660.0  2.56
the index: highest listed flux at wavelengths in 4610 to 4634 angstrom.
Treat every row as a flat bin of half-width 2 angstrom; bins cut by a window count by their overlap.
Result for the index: 2.51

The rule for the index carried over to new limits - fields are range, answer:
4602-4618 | 2.3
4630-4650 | 2.7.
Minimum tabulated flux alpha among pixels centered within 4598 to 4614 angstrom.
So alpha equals 1.78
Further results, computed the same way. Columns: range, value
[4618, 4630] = 2.41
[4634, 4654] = 2.4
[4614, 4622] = 2.3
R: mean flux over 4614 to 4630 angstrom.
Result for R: 2.43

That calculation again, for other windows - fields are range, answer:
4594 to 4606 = 2.01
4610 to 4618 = 2.13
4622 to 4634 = 2.48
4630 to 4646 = 2.52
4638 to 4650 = 2.64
